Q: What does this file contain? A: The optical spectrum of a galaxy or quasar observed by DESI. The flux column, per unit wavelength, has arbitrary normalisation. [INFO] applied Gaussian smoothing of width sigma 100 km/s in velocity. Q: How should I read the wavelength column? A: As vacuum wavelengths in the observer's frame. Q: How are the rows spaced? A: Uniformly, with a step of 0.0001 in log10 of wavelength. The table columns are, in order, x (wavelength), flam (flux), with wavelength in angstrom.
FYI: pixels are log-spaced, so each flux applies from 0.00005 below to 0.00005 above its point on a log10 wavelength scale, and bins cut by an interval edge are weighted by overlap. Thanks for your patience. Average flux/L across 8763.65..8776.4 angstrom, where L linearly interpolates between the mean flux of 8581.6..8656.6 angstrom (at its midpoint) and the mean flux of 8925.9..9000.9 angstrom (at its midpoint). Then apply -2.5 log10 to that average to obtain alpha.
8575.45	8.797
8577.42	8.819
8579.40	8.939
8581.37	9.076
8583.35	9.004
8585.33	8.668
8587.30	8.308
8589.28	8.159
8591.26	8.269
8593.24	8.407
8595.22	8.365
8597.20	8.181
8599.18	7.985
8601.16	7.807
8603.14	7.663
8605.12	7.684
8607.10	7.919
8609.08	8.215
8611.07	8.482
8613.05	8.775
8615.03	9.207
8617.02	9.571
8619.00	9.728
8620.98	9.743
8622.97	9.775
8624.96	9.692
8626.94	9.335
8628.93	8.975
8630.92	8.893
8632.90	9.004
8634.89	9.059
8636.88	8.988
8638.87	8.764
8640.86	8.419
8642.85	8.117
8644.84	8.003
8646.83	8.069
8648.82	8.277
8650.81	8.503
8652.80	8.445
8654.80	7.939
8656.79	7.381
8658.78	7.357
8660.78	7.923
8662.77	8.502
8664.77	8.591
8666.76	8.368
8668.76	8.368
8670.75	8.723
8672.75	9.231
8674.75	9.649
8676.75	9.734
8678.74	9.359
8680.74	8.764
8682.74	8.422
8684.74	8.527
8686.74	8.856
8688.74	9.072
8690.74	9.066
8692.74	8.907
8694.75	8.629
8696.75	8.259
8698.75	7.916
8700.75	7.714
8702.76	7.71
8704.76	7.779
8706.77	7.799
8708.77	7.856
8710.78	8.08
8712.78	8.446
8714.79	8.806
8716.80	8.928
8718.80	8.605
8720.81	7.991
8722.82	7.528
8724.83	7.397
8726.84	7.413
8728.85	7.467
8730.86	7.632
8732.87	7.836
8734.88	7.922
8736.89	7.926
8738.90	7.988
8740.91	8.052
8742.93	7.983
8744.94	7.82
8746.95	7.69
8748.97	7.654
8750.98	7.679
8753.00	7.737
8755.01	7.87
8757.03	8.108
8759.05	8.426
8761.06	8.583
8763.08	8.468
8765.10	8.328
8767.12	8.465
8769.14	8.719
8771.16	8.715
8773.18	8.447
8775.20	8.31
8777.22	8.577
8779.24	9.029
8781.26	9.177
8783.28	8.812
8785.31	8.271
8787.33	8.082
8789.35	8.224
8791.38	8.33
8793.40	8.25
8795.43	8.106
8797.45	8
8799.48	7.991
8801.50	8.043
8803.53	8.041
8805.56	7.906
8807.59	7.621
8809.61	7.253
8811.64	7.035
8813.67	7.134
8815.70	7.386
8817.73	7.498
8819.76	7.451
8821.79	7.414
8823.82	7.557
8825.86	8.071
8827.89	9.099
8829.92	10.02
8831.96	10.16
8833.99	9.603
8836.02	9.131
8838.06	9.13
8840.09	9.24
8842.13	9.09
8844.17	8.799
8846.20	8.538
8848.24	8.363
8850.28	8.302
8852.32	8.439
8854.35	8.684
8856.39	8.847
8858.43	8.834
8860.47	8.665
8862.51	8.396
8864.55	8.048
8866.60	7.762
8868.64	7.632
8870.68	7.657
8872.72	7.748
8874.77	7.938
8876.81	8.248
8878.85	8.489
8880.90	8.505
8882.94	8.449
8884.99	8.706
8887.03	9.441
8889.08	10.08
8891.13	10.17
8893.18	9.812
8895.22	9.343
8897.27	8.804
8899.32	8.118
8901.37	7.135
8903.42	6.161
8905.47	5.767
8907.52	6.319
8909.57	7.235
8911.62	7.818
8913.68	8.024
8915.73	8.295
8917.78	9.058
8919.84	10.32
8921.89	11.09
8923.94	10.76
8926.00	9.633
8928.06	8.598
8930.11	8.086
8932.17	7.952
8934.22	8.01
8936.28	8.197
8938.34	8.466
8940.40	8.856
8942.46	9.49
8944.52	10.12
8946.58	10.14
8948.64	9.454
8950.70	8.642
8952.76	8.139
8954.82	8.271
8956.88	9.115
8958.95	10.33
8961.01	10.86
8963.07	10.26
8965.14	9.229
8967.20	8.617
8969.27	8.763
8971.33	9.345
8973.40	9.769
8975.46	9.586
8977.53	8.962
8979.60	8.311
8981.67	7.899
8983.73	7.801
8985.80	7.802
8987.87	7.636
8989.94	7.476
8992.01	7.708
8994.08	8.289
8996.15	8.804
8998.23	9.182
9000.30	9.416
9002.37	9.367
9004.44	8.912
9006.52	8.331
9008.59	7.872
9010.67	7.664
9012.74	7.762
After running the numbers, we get 0.03 mag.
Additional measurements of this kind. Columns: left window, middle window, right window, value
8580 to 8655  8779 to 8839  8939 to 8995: 0.07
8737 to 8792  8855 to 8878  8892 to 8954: 0.04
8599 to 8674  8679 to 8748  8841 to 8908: 0.05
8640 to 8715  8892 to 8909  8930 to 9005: 0.14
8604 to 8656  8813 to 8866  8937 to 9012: 0.03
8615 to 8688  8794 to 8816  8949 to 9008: 0.14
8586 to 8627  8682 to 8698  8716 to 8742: -0.08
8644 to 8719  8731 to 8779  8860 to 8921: 0.03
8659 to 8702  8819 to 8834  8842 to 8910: -0.03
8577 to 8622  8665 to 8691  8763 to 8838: -0.06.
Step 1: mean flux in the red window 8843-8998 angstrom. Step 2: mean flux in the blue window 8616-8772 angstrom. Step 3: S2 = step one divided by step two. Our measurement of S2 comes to 1.03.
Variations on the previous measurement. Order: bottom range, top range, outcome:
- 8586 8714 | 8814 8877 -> 0.99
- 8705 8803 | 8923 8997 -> 1.09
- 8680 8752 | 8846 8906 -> 1.03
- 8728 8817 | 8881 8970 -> 1.10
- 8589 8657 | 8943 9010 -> 1.04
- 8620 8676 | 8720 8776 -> 0.93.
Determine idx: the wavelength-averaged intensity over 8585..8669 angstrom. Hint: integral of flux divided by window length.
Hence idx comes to 8.51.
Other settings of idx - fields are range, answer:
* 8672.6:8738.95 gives 8.32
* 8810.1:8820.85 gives 7.3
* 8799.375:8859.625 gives 8.36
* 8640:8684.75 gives 8.46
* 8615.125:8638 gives 9.33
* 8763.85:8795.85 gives 8.5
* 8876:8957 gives 8.68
